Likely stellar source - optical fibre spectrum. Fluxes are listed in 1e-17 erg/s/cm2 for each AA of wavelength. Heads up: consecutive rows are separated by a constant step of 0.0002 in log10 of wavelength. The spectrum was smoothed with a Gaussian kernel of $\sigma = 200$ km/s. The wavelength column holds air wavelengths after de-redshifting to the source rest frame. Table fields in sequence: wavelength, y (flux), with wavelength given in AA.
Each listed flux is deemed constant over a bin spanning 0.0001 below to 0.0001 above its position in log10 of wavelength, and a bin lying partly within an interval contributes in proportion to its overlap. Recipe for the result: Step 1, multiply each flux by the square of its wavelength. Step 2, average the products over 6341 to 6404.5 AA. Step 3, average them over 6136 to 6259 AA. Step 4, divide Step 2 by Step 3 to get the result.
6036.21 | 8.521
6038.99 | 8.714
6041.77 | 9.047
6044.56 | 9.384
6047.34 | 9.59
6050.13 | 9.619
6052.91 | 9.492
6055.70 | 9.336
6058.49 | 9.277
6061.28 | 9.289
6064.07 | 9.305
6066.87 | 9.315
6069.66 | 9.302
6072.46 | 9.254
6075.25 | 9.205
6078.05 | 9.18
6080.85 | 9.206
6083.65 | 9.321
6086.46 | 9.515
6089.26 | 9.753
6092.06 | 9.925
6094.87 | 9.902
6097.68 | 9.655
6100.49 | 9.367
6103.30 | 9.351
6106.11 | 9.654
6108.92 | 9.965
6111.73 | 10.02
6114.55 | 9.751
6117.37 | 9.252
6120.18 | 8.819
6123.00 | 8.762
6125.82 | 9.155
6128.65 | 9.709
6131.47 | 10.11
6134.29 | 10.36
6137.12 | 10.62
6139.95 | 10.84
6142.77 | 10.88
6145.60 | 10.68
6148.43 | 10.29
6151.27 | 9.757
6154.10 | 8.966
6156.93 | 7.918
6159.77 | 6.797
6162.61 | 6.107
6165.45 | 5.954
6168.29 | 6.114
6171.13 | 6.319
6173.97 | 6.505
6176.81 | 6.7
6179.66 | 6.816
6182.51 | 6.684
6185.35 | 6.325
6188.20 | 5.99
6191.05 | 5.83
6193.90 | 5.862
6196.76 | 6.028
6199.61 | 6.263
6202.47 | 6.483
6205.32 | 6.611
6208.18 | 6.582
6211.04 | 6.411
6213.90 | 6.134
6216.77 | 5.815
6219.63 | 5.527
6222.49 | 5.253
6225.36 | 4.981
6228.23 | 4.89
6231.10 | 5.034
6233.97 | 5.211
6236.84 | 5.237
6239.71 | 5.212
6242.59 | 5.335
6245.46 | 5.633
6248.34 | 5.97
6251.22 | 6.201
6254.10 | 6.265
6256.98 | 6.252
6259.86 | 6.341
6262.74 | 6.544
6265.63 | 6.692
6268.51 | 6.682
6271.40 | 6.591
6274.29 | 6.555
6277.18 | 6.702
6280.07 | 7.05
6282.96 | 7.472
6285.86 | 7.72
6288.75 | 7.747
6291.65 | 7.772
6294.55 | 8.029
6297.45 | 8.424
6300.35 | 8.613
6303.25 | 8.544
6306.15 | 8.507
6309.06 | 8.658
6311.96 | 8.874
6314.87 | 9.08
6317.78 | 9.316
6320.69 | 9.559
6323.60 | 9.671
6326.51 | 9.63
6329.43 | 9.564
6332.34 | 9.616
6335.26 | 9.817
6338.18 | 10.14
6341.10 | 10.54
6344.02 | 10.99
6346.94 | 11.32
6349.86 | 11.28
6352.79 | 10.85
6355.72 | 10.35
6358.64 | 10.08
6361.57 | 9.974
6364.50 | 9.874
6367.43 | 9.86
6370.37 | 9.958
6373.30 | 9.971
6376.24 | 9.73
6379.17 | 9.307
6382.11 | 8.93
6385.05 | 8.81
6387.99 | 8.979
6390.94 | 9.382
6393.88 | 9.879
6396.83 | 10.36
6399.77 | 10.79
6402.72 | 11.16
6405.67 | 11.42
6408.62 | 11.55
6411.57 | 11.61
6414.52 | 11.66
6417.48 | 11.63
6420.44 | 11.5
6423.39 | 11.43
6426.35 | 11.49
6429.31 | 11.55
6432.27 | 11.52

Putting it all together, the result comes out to 1.60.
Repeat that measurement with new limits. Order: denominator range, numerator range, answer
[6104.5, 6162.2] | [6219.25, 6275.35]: 0.63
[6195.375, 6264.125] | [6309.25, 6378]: 1.77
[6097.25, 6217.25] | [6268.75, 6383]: 1.20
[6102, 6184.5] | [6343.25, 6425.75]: 1.30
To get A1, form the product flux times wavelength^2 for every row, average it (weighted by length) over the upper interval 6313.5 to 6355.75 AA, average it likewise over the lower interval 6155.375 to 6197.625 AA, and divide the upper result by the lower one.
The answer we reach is 1.7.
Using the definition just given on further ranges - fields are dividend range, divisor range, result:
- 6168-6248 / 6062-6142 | 0.64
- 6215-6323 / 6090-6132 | 0.76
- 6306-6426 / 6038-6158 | 1.16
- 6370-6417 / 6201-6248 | 1.92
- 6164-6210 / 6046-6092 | 0.70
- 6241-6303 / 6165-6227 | 1.15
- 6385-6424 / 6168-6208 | 1.82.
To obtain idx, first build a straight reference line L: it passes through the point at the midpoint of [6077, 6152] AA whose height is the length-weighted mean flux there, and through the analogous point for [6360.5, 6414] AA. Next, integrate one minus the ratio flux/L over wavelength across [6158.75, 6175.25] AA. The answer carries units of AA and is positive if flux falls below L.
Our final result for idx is 6.0 AA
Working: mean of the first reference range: 9.77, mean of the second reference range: 10.1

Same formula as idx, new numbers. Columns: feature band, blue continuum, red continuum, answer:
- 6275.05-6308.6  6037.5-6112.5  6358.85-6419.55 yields 7.2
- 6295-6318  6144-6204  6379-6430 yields 1.1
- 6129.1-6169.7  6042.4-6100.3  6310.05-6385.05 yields 2.5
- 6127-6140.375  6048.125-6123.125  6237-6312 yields -2.2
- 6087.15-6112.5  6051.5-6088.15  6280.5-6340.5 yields -1.3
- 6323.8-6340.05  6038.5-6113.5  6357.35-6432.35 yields 0.8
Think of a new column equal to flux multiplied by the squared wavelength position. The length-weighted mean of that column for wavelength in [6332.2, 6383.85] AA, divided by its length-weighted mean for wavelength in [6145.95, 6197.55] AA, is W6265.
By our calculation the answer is 1.53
